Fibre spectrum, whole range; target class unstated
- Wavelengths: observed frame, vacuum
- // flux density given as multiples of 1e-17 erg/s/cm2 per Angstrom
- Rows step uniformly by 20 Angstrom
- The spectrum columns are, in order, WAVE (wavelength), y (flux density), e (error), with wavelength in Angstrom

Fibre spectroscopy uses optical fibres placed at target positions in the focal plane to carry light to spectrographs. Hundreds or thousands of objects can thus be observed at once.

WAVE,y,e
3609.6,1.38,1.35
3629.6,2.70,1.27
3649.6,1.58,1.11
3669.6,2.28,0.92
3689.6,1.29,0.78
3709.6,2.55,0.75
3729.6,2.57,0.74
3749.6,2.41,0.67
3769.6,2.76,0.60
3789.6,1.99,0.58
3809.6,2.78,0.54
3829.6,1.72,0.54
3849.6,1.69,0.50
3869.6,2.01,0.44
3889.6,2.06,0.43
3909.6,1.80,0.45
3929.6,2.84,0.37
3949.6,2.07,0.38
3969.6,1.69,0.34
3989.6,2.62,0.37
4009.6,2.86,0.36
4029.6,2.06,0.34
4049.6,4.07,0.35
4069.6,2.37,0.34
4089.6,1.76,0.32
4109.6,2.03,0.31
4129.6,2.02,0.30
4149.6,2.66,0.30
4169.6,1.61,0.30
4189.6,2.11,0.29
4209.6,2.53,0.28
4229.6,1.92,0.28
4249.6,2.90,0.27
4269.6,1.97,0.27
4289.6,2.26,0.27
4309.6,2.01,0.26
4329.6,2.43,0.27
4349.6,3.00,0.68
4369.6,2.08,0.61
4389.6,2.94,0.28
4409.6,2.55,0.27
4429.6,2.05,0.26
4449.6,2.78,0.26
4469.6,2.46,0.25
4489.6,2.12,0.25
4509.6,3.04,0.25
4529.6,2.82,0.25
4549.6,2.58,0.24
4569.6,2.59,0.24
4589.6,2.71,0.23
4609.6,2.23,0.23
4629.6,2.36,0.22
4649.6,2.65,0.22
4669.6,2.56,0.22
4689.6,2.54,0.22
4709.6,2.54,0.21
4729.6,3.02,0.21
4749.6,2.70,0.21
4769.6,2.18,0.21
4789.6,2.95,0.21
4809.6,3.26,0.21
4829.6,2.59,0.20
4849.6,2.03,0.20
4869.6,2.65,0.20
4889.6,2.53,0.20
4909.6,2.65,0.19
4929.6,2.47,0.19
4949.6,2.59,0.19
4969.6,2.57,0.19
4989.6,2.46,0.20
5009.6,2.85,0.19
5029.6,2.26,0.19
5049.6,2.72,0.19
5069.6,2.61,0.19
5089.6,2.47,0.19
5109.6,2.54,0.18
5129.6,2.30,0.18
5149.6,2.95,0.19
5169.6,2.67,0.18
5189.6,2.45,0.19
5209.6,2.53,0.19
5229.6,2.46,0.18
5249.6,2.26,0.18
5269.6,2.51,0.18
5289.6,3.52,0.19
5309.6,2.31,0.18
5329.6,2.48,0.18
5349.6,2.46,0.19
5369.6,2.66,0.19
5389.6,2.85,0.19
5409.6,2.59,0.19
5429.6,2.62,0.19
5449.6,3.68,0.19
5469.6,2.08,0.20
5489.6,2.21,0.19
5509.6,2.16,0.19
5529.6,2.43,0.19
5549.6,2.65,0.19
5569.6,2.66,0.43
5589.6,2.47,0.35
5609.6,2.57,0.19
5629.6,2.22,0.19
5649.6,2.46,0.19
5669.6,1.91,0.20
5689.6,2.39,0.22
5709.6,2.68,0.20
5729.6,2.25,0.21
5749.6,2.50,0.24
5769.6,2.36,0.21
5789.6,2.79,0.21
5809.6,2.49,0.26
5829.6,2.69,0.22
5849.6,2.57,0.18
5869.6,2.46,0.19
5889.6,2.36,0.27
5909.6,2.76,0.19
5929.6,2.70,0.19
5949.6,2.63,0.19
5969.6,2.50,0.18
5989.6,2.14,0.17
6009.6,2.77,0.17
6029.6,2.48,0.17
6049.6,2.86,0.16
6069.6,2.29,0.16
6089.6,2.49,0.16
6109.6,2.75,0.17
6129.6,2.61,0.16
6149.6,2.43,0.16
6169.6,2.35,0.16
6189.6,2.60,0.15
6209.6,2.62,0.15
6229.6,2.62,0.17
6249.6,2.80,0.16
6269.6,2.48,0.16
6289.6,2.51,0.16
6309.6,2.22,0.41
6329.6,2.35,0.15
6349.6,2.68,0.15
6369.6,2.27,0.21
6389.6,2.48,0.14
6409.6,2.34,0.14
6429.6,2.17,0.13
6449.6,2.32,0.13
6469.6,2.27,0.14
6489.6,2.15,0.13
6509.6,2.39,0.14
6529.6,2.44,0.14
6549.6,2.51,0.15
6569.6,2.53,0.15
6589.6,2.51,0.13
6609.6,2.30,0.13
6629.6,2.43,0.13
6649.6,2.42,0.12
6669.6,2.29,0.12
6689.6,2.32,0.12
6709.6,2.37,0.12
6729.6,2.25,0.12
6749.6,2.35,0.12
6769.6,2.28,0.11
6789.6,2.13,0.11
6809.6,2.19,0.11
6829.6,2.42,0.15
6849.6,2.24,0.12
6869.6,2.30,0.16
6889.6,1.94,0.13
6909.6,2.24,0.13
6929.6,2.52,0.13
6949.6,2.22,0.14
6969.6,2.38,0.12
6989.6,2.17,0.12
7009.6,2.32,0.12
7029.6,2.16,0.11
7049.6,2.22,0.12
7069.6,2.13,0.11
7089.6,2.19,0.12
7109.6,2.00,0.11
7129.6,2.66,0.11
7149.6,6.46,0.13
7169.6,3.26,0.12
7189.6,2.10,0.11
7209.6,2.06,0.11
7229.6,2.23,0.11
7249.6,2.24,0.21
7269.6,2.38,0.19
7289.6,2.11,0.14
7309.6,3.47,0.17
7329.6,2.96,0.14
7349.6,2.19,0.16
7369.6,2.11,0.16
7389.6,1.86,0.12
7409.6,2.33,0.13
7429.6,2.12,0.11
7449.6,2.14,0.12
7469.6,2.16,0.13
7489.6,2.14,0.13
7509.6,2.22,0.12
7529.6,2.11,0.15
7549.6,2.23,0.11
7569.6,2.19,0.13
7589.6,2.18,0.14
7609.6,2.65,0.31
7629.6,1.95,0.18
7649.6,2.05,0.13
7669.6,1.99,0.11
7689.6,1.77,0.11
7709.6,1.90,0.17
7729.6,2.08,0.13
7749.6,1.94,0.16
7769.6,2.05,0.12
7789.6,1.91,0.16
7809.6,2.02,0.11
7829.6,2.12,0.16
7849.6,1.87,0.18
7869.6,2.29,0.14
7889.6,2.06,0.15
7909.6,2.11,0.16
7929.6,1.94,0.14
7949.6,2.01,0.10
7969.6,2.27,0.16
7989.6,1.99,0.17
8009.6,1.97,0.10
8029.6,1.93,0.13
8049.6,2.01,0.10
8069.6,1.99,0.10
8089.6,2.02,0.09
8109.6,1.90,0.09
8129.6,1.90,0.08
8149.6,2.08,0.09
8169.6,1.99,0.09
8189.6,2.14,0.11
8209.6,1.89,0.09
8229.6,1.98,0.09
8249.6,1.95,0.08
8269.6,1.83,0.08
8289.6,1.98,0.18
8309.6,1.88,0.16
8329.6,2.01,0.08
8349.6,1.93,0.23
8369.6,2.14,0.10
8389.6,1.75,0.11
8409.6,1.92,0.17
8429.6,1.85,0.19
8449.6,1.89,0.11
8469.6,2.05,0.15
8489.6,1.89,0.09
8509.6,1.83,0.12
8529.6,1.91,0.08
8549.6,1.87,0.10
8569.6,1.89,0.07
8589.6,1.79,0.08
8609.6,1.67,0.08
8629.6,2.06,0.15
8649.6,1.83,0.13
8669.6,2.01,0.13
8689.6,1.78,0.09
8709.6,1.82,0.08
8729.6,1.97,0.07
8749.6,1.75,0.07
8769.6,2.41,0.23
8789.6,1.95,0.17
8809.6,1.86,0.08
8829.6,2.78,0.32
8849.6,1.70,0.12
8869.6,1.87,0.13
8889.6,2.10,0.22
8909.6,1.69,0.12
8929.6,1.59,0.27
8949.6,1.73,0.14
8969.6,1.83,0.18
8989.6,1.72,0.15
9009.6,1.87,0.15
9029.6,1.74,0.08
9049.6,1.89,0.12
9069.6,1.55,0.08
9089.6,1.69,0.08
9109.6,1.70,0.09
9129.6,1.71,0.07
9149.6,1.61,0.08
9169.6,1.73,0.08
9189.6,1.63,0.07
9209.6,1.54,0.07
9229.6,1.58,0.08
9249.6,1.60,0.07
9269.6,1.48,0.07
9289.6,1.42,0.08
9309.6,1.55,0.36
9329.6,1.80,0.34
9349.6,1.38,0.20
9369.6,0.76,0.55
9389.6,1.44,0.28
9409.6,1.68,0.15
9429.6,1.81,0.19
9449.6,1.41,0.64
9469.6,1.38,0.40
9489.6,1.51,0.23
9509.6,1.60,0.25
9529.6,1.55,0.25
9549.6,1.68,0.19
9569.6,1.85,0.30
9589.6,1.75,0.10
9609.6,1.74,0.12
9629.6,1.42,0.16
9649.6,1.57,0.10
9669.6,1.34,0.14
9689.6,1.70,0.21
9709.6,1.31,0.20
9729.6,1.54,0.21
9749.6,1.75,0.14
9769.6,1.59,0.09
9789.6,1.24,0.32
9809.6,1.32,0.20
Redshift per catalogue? 0.088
